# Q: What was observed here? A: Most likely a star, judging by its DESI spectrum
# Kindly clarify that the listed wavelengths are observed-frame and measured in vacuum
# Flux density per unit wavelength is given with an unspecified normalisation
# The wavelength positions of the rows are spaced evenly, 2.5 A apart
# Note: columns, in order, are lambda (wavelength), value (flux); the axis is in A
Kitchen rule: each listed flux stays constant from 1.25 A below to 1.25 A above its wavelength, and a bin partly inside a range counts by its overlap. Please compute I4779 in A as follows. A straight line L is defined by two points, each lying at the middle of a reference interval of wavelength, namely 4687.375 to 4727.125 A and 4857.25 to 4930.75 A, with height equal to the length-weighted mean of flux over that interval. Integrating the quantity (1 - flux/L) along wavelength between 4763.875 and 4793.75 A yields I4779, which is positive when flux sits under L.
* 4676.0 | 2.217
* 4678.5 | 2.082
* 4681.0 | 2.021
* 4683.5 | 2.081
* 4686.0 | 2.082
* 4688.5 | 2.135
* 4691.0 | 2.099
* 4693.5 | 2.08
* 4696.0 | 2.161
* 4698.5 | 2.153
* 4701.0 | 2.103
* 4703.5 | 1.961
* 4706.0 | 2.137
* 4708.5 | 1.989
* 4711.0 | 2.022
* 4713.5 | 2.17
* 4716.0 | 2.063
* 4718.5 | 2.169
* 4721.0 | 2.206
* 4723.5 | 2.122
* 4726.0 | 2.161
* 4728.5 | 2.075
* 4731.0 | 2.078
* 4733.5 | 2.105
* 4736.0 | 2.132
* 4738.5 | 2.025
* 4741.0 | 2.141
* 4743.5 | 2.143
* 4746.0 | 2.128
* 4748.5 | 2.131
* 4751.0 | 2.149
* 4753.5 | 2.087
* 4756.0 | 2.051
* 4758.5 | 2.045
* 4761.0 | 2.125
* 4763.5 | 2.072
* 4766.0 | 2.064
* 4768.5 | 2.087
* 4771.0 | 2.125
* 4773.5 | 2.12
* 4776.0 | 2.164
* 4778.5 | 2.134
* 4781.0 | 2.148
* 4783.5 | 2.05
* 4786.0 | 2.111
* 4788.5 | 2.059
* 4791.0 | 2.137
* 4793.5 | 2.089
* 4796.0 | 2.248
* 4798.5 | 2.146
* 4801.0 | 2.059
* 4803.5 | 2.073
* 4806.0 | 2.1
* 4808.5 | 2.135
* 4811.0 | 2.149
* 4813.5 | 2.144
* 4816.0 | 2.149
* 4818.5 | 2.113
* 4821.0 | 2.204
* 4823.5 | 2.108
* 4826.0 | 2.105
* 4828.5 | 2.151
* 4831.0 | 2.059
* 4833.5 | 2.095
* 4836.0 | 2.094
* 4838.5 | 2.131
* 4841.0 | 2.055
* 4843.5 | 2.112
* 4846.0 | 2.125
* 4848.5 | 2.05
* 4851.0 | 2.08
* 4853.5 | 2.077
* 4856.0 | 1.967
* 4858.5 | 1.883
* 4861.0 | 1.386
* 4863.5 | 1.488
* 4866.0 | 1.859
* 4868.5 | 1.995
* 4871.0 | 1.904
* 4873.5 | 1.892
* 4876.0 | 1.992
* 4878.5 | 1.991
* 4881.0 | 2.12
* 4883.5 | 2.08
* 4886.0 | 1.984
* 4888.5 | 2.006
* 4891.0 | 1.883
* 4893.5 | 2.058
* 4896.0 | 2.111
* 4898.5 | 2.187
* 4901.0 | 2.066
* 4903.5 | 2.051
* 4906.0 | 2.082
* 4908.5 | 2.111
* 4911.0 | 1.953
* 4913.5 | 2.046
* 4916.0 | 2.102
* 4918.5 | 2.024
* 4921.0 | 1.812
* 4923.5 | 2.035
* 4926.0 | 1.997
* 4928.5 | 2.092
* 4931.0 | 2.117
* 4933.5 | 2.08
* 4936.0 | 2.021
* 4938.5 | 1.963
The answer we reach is -0.7 A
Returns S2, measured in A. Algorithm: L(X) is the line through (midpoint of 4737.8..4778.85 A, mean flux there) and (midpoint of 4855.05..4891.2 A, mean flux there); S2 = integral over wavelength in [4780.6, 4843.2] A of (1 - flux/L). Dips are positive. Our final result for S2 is -3.4 A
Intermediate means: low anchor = 2.11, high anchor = 1.9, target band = 2.12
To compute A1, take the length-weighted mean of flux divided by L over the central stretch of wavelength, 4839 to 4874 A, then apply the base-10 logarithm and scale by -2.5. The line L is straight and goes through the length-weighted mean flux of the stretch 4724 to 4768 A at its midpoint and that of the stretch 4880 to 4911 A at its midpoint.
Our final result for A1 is 0.08 mag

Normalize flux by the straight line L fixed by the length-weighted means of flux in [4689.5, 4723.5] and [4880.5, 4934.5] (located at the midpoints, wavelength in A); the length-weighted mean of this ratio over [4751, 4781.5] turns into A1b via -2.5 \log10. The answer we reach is -0.01 mag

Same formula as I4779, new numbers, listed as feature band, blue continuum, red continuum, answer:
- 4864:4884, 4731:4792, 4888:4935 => 1.0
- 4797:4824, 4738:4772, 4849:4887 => -1.6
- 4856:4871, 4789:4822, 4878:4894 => 2.1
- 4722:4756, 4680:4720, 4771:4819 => -0.1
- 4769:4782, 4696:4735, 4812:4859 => -0.2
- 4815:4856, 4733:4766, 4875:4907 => -0.7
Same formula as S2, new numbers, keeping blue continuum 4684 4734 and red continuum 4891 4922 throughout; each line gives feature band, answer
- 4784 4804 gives -0.3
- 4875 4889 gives 0.1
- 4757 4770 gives 0.1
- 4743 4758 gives -0.1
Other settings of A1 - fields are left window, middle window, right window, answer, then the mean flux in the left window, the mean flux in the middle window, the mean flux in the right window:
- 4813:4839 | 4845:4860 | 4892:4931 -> 0.04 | 2.12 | 2.02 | 2.05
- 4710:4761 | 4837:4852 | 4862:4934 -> -0.03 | 2.11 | 2.09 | 2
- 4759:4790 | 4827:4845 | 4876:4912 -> -0.01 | 2.1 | 2.1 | 2.05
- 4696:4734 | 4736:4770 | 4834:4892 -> -0.02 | 2.1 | 2.1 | 1.97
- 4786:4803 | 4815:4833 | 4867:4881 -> -0.03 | 2.12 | 2.13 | 1.97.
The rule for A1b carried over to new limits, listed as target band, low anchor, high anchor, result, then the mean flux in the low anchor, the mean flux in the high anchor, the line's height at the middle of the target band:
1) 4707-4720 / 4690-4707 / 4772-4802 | 0.01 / 2.1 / 2.12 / 2.1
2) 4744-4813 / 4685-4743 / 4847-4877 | -0.06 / 2.1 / 1.88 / 2.01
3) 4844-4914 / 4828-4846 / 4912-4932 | 0.04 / 2.1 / 2.03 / 2.06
